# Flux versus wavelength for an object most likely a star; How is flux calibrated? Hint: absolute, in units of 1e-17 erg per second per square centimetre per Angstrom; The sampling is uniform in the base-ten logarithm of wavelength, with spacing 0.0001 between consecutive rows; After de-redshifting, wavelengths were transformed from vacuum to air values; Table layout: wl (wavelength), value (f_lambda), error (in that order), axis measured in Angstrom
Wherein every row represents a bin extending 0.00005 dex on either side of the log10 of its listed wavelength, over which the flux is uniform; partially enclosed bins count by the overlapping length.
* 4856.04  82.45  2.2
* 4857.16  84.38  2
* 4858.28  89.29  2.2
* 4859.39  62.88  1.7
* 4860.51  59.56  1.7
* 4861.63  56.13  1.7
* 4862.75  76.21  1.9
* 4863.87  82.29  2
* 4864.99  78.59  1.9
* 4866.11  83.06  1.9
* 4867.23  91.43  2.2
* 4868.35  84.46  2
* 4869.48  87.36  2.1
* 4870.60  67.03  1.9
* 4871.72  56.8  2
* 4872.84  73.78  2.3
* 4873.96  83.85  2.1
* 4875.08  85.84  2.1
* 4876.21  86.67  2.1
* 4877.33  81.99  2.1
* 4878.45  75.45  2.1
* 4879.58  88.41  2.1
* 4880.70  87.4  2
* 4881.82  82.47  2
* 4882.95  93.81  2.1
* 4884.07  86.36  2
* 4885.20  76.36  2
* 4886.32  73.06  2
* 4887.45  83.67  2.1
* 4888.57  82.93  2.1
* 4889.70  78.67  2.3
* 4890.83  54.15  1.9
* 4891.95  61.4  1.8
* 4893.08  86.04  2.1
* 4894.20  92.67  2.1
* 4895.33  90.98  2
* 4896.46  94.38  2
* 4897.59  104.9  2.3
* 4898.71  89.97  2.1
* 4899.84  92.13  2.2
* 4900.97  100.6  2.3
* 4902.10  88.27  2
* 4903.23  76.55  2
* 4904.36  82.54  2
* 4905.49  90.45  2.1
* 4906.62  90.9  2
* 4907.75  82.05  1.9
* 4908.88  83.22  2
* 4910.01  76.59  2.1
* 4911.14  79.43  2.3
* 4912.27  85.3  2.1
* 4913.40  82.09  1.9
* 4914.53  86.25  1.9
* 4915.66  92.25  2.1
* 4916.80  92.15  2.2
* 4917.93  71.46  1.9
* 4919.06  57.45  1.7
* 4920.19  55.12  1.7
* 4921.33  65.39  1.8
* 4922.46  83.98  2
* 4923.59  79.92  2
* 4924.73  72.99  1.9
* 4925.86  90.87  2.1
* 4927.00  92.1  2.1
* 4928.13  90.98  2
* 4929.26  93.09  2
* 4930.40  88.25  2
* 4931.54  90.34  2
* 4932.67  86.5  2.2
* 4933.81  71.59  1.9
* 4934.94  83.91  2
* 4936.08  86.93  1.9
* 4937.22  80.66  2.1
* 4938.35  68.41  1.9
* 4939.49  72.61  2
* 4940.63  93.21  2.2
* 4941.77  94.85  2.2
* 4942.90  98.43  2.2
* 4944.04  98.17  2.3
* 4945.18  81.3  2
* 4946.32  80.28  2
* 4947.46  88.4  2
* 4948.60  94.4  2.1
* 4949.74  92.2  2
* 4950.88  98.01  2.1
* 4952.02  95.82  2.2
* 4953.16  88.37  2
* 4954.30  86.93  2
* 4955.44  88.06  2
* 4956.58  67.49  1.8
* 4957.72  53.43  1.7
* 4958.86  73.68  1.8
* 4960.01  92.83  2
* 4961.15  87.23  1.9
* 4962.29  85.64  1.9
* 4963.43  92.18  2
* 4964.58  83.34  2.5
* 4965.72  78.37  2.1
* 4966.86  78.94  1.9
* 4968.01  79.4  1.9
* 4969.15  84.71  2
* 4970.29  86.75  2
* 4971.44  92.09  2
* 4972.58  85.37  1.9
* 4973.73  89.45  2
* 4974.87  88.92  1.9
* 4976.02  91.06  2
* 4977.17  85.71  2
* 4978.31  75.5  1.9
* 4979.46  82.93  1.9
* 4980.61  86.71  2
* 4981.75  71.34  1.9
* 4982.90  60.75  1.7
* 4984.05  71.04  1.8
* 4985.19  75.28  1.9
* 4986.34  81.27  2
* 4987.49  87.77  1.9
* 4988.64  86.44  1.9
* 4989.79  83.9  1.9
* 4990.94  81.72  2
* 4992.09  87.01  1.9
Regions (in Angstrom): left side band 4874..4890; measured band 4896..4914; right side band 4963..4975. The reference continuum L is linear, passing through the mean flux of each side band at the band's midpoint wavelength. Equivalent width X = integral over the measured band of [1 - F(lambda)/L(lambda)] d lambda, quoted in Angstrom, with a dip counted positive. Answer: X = -0.8 Angstrom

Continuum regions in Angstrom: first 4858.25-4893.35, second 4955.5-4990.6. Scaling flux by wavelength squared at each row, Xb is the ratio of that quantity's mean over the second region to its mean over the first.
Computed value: 1.09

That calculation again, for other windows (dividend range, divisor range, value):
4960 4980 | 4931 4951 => 1.00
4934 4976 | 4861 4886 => 1.10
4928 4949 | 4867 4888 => 1.09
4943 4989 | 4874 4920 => 1.03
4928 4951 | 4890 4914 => 1.04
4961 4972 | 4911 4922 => 1.13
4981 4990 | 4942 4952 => 0.85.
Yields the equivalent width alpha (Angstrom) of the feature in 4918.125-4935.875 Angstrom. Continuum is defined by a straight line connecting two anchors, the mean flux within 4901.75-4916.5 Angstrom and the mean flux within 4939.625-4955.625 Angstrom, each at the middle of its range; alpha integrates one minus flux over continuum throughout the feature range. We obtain 1.5 Angstrom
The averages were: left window 84.4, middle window 80.1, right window 90.9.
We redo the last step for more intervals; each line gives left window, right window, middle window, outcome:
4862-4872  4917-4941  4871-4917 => -2.5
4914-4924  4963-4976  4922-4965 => -2.6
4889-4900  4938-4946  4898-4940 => 1.5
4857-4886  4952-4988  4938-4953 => -1.5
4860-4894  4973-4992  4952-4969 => -0.2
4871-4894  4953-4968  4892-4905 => -1.7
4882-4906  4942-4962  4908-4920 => 0.8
